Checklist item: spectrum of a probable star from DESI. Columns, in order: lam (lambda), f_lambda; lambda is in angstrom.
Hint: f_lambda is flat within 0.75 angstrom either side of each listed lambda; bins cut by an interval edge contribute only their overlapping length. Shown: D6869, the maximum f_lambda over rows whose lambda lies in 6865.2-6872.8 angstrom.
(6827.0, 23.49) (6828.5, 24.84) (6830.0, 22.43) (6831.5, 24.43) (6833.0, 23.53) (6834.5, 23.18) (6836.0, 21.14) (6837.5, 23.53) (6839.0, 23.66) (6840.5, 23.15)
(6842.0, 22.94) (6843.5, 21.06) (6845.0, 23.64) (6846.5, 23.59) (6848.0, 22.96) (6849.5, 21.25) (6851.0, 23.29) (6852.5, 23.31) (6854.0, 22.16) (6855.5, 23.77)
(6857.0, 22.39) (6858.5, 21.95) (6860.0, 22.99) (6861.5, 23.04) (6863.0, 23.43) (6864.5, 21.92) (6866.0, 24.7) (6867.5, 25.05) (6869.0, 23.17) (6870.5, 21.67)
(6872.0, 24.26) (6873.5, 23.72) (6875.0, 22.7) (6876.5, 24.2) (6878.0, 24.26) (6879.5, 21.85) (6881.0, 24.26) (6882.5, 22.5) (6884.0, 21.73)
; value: 25.05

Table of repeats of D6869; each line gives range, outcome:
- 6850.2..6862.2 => 23.77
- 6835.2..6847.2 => 23.66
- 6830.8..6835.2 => 24.43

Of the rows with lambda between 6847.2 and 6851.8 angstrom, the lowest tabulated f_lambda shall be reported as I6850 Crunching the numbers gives 21.25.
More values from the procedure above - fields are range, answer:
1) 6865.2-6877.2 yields 21.67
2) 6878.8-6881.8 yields 21.85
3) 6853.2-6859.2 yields 21.95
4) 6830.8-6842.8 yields 21.14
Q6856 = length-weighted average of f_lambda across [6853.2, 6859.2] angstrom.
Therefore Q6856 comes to 22.6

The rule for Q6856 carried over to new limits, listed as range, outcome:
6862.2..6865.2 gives 22.7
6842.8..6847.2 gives 22.8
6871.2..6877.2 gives 23.7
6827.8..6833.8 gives 23.8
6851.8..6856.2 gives 23.1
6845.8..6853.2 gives 22.9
